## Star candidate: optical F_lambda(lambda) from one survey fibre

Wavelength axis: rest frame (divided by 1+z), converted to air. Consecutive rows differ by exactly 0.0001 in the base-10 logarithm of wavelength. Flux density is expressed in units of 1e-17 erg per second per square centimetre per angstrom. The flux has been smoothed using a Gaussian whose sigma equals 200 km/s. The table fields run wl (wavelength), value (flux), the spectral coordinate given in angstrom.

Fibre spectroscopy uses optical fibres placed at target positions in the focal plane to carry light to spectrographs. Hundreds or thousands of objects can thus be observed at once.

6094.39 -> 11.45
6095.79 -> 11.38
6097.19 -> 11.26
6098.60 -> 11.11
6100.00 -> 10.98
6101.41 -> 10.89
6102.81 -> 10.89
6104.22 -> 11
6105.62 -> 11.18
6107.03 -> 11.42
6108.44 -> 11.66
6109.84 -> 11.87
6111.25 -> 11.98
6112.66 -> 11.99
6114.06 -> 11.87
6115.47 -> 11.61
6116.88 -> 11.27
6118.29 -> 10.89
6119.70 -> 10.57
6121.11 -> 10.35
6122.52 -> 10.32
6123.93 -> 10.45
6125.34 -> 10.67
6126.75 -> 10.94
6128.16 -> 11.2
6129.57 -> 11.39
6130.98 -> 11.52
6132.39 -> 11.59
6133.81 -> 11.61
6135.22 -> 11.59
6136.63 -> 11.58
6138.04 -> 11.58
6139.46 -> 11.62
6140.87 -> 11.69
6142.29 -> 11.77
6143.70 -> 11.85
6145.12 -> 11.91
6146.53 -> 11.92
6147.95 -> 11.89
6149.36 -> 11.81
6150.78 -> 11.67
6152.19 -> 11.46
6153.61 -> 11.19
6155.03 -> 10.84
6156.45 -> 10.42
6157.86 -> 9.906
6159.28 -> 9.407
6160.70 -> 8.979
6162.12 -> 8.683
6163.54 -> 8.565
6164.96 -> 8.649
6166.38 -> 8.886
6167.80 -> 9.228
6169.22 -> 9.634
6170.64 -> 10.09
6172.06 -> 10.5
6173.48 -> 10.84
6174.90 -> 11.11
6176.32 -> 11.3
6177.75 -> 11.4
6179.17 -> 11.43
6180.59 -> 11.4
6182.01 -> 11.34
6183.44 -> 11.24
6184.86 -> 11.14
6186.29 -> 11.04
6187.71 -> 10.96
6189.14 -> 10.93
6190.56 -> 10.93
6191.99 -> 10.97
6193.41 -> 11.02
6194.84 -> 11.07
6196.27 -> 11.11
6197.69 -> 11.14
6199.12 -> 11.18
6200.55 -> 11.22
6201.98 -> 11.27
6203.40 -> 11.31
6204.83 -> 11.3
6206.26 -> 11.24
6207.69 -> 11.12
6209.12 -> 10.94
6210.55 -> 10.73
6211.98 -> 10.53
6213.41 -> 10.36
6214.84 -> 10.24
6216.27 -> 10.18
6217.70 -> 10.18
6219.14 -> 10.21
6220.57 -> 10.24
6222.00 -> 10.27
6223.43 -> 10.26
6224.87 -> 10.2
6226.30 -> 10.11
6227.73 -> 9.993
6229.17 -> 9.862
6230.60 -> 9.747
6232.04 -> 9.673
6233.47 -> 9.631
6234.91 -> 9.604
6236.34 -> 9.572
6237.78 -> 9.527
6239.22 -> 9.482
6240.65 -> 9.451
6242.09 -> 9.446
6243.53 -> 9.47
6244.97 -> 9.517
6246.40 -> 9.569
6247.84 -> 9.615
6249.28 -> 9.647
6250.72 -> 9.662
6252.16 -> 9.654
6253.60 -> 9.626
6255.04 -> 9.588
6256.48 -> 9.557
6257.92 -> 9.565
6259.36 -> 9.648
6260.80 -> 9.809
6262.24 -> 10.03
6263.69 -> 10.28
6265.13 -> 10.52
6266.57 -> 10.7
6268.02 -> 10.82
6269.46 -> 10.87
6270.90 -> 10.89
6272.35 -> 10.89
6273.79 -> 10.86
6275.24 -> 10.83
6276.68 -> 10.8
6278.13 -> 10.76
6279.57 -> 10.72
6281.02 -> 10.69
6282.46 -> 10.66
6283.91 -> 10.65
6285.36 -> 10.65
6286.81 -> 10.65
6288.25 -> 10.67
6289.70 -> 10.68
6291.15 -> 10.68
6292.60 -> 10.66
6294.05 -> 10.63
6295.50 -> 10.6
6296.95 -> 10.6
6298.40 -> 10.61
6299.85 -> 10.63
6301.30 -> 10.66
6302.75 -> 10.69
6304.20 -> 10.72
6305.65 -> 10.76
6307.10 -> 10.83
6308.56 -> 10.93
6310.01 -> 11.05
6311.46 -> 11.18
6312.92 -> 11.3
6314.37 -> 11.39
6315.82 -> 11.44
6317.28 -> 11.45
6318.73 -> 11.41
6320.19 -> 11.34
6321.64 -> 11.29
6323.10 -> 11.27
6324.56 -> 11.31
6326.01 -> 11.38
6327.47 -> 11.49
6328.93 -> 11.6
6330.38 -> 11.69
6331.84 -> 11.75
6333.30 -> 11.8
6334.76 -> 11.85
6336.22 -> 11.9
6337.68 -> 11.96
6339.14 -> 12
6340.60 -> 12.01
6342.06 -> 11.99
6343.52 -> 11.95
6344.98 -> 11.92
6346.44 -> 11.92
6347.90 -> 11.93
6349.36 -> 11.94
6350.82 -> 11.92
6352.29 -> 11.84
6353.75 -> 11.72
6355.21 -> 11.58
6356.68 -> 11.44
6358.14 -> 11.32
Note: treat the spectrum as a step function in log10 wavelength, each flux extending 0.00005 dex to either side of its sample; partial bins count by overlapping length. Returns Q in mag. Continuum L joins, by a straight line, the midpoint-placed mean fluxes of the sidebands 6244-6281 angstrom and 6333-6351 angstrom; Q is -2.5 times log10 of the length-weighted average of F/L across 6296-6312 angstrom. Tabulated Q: 0.03 mag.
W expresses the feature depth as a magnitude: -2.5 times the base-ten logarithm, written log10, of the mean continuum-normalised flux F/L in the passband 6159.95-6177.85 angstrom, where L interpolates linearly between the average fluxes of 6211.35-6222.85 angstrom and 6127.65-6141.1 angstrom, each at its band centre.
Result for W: 0.13 mag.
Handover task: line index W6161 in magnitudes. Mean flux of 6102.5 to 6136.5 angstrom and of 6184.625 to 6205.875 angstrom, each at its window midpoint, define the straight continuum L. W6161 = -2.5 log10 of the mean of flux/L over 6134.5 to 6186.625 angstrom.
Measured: 0.037 mag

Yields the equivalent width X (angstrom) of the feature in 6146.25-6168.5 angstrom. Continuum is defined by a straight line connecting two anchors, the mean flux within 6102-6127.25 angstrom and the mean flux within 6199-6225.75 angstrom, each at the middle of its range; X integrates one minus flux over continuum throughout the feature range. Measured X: 1.6 angstrom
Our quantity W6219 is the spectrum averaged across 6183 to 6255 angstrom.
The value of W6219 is 10.3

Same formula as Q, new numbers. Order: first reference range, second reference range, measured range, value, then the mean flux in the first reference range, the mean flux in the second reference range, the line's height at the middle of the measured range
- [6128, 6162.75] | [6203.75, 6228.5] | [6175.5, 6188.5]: -0.04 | 11.2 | 10.5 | 10.8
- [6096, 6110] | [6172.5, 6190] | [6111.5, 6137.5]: 0.00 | 11.2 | 11.2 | 11.2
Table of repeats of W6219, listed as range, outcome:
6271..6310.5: 10.7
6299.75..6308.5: 10.7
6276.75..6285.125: 10.7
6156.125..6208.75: 10.6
